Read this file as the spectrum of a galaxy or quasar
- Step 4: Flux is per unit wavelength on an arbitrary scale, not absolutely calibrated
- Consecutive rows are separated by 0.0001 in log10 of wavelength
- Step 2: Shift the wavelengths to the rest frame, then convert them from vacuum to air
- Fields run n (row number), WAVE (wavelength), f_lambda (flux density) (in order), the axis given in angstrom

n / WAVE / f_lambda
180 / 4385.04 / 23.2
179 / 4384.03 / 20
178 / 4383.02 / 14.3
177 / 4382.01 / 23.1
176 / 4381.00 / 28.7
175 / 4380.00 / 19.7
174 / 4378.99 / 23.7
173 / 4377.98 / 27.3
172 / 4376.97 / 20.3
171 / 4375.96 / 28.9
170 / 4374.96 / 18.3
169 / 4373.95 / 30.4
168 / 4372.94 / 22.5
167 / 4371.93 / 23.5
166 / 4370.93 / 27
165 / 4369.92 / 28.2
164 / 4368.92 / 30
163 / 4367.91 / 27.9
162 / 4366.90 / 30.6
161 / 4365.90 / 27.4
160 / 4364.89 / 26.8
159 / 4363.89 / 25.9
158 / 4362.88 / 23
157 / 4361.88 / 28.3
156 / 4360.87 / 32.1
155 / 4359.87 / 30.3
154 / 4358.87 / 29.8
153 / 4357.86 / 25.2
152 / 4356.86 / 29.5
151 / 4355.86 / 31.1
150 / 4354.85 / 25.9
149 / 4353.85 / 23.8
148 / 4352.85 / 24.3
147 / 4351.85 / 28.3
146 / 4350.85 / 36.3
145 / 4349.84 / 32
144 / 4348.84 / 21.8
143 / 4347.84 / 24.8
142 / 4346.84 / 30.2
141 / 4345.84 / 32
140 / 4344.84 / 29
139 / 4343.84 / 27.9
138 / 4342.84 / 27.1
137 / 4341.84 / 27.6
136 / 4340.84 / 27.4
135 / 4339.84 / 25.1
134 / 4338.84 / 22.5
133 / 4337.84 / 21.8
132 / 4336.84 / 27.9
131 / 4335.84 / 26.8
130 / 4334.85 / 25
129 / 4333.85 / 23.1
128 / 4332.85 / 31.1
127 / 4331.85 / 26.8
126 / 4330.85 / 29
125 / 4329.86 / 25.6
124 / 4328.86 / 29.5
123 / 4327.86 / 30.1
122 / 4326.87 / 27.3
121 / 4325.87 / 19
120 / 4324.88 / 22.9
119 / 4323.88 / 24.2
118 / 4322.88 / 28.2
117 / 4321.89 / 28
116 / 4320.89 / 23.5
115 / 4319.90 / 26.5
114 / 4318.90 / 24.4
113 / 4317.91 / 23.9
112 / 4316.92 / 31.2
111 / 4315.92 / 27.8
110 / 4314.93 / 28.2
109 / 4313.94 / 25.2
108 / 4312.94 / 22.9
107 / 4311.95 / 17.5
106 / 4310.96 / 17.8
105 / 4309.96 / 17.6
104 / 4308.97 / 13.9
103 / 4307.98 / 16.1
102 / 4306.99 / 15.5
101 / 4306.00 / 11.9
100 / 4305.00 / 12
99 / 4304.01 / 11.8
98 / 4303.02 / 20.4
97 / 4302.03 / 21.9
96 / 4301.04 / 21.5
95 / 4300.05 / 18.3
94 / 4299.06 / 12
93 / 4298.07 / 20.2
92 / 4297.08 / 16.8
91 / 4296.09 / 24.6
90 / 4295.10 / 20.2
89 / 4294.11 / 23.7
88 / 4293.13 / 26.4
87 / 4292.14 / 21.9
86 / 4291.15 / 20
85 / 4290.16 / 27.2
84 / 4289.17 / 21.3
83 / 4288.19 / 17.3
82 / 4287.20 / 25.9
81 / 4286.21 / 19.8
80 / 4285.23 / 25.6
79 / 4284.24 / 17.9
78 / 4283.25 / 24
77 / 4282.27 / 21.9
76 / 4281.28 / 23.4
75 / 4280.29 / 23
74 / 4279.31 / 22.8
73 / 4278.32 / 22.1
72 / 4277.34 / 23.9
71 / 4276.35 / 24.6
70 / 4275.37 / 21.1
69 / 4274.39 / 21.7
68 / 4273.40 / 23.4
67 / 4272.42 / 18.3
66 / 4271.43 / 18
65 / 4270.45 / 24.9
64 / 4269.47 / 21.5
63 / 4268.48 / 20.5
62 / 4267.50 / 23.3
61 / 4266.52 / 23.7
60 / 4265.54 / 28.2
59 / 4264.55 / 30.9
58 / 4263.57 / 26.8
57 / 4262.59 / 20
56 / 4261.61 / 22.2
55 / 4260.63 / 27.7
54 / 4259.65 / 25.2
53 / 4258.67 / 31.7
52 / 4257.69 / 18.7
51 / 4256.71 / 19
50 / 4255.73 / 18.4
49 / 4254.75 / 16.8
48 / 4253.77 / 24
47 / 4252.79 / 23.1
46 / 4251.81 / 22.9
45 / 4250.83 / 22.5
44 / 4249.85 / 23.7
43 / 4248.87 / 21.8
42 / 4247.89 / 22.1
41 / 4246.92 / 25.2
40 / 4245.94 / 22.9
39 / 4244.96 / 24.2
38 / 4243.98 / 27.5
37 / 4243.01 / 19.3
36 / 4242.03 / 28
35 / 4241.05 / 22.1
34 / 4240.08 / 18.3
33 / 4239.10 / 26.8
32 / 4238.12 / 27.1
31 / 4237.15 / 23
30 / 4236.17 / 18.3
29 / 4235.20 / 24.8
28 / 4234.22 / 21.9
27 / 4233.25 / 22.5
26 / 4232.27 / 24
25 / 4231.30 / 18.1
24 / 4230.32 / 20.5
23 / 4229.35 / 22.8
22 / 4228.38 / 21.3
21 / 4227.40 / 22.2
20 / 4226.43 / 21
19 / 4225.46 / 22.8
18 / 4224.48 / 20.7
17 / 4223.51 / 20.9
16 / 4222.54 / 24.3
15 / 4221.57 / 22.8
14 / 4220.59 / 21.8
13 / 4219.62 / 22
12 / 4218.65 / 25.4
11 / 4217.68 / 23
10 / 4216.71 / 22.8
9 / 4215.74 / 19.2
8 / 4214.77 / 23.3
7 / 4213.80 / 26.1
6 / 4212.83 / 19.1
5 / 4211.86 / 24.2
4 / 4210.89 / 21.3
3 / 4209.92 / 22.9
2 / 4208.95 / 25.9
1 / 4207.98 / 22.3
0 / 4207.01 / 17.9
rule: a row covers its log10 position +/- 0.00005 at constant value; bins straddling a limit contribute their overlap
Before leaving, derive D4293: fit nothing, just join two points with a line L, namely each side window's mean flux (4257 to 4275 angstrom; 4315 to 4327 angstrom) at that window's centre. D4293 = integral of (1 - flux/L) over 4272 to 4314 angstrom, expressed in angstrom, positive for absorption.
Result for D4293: 7.3 angstrom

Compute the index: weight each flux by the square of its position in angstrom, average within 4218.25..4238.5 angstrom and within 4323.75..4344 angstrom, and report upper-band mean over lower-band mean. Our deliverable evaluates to 1.2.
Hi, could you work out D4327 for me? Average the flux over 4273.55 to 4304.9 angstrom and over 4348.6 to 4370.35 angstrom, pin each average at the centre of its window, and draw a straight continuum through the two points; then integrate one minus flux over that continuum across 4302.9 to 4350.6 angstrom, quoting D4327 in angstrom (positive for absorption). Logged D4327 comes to 1.5 angstrom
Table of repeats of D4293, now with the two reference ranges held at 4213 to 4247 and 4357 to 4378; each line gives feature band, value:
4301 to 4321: 3.7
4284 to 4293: 0.8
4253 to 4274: 0.6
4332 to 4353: -0.9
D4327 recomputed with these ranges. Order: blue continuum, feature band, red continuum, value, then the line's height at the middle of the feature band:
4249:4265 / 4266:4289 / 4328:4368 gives 2.0 angstrom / 24.3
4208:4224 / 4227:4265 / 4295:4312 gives -4.0 angstrom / 20.9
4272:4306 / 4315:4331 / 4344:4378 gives -1.5 angstrom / 24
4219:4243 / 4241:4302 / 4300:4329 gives -1.0 angstrom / 22.2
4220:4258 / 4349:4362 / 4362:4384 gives -2.2 angstrom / 24.7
